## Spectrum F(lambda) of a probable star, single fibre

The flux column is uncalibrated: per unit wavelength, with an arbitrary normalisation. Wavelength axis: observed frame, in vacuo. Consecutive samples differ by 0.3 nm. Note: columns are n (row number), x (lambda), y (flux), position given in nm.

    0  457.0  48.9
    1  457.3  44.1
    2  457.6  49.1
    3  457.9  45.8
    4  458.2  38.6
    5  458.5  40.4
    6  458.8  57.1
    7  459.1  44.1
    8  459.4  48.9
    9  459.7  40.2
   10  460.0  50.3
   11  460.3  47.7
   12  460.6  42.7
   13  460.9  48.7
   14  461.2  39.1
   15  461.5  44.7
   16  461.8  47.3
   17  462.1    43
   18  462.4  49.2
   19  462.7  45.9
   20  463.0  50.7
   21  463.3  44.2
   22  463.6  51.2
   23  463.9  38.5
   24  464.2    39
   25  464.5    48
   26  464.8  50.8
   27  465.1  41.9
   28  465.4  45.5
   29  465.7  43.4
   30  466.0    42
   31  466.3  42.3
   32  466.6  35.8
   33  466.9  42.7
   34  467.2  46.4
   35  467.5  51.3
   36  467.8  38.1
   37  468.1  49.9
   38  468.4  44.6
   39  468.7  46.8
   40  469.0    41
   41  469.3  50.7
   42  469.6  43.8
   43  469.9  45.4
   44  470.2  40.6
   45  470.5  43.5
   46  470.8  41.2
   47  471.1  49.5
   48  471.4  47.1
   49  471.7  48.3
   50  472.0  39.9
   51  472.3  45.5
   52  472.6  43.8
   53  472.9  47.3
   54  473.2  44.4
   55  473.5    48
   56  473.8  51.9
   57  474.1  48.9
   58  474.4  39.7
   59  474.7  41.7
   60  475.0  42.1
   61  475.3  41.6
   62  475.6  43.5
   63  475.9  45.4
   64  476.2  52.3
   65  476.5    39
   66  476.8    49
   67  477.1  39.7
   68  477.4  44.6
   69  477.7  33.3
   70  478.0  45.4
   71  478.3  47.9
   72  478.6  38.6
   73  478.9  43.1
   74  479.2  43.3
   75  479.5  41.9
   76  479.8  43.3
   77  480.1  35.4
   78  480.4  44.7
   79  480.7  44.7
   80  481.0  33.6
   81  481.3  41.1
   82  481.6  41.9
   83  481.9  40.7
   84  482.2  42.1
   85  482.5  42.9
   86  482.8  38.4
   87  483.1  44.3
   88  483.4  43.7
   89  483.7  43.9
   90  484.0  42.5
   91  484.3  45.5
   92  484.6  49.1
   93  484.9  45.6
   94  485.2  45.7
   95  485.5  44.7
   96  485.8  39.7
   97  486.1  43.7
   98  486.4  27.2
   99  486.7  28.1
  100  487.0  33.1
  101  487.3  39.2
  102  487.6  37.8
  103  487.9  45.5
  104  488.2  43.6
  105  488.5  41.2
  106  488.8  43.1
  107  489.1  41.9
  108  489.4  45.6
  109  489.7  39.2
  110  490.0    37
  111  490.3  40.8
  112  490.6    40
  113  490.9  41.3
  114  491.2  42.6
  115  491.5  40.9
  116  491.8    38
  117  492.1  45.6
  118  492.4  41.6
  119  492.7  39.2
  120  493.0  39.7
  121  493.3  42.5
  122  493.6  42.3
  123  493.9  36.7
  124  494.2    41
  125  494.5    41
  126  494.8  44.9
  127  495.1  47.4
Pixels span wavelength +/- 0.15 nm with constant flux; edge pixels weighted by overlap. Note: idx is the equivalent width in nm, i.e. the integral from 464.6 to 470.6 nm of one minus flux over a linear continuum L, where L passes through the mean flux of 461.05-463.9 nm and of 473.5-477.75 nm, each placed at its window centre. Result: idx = 0.10 nm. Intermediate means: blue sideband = 45.7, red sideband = 44.2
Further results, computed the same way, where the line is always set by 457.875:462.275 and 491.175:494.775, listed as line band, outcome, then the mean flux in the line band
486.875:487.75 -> 0.103 nm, 36.8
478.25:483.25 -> 0.125 nm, 41.5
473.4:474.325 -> -0.115 nm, 48.9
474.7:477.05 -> -0.059 nm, 44.3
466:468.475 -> 0.032 nm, 43.8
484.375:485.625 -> -0.126 nm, 46.3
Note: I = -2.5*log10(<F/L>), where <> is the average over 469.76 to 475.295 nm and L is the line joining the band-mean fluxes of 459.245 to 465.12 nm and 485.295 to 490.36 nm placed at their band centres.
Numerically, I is -0.04 mag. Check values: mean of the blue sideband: 45.7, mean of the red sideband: 39.5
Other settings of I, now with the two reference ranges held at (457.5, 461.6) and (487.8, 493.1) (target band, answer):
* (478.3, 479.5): 0.01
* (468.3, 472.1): -0.02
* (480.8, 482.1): 0.08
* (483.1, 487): 0.02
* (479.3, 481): 0.04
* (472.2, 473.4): -0.04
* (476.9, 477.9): 0.08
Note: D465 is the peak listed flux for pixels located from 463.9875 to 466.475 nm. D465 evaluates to 50.8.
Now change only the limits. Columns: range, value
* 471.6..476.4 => 52.3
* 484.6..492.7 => 49.1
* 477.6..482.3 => 47.9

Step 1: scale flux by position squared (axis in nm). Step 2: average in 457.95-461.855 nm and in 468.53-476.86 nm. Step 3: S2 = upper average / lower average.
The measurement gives 1.0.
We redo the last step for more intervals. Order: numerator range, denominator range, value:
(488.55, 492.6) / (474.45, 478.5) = 1.01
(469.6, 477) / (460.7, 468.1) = 1.04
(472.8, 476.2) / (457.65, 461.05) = 1.05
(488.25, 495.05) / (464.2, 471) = 1.03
